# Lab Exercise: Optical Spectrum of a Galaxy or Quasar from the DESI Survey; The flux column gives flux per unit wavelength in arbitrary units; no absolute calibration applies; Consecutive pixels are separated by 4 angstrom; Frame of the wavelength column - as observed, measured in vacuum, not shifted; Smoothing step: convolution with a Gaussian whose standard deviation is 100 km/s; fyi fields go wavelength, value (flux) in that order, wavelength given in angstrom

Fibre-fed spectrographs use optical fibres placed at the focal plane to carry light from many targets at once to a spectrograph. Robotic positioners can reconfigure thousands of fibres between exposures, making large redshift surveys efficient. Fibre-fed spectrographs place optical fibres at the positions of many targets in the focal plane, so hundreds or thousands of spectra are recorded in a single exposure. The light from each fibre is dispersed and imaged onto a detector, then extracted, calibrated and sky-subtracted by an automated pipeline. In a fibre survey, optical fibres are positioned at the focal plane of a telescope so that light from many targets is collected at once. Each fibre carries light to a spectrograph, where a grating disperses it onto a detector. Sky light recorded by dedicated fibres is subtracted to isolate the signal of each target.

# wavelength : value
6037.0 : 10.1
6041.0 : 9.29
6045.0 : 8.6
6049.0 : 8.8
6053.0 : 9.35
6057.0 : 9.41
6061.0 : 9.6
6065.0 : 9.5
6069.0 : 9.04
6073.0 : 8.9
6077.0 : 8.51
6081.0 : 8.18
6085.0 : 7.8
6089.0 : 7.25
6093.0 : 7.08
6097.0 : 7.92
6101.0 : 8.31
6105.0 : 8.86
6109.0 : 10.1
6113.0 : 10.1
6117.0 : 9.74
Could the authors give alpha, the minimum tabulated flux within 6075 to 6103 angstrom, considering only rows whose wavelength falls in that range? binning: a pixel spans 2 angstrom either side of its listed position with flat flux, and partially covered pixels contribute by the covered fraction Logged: 7.08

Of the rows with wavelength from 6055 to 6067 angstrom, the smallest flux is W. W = 9.41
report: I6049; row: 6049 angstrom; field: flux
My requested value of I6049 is 8.8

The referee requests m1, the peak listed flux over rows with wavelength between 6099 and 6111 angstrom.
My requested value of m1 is 10.1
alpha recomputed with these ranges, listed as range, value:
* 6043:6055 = 8.6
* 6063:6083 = 8.18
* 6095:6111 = 7.92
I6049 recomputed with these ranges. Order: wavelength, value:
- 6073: 8.9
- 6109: 10.1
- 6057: 9.41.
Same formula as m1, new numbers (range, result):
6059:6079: 9.6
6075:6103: 8.51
